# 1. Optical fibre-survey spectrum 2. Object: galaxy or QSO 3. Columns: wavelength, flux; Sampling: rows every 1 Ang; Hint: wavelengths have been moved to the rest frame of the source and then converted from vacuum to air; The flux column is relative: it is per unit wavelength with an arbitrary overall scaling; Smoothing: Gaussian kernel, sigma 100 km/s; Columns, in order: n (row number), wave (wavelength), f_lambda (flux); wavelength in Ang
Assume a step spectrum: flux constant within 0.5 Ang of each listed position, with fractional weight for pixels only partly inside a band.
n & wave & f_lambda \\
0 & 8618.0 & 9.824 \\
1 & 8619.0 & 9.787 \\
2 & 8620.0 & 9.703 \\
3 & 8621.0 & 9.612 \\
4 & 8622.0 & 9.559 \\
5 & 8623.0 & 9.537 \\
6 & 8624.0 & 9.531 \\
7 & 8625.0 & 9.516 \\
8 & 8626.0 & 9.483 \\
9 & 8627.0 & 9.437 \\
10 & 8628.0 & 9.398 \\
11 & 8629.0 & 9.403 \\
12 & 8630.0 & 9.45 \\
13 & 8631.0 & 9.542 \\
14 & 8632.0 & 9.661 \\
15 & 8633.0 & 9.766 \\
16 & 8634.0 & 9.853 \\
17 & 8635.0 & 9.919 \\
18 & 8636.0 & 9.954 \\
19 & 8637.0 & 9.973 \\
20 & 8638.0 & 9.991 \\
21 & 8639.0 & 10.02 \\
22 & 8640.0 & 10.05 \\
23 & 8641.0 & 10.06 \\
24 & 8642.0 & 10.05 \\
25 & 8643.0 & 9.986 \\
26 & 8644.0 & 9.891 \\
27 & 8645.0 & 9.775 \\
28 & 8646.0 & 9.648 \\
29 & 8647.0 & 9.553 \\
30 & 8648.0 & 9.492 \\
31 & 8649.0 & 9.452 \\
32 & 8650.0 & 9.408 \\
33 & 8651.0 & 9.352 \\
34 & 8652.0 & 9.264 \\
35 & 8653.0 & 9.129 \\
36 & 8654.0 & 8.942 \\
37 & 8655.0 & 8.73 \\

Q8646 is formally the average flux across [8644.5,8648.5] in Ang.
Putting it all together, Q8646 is 9.62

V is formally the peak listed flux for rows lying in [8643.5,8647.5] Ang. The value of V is 9.891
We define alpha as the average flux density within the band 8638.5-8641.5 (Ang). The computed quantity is 10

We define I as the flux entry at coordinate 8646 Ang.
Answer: 9.648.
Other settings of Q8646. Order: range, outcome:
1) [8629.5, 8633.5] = 9.6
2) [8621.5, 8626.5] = 9.53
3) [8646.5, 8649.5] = 9.5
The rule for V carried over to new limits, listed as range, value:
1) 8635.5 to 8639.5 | 10.02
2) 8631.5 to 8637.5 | 9.973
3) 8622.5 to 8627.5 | 9.537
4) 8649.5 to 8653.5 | 9.408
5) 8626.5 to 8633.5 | 9.766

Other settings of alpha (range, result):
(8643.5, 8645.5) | 9.83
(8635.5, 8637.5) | 9.96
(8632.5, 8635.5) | 9.85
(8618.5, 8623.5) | 9.64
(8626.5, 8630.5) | 9.42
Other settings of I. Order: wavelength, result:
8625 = 9.516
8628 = 9.398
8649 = 9.452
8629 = 9.403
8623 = 9.537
